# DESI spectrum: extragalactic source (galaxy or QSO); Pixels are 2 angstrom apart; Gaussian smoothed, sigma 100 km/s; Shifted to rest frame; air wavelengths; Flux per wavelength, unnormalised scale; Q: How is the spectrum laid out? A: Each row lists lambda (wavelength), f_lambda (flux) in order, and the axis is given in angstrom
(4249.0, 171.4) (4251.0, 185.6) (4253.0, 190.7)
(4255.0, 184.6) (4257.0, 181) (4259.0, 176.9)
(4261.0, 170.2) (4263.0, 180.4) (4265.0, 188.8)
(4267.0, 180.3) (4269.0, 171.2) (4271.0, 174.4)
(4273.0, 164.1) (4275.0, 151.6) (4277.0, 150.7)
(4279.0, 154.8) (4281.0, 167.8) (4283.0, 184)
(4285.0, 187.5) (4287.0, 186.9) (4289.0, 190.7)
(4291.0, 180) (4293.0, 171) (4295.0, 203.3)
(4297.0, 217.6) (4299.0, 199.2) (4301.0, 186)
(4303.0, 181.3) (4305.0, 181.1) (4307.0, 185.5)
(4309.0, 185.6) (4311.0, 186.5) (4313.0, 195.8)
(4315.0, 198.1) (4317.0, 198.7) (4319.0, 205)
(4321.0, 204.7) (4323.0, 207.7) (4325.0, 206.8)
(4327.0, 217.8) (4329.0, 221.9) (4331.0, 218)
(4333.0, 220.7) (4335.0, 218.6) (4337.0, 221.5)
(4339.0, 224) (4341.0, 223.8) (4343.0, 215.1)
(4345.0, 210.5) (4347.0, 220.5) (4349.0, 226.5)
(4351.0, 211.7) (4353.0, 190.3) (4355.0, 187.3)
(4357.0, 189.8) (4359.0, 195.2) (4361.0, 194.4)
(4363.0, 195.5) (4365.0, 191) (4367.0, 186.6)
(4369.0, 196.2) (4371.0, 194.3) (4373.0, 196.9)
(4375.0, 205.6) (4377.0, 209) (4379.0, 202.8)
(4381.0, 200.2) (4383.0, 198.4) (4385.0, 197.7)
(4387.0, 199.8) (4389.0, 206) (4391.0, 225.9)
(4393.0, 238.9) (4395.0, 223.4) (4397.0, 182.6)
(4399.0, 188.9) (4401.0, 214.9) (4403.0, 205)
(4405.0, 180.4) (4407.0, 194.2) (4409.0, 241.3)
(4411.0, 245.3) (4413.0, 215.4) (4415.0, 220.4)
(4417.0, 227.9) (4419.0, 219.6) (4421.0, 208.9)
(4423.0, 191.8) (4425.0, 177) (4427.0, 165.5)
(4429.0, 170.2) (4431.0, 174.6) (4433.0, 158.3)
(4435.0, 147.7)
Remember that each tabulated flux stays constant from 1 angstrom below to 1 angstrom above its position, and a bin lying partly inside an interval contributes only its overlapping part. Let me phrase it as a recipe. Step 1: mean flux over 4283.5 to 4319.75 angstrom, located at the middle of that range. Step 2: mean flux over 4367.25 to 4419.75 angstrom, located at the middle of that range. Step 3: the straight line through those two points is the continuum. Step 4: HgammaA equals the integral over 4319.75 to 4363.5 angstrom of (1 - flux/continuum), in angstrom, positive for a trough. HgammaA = -2.6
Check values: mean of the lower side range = 191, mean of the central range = 210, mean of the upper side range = 209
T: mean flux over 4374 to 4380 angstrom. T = 206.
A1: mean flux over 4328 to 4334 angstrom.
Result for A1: 220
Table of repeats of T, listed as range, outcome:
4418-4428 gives 193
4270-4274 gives 169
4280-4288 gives 182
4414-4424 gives 214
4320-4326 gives 206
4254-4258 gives 183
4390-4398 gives 218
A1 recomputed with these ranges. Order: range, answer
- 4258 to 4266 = 179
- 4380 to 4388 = 199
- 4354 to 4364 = 192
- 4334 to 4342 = 222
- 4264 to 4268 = 185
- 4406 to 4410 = 218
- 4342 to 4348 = 215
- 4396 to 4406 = 194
